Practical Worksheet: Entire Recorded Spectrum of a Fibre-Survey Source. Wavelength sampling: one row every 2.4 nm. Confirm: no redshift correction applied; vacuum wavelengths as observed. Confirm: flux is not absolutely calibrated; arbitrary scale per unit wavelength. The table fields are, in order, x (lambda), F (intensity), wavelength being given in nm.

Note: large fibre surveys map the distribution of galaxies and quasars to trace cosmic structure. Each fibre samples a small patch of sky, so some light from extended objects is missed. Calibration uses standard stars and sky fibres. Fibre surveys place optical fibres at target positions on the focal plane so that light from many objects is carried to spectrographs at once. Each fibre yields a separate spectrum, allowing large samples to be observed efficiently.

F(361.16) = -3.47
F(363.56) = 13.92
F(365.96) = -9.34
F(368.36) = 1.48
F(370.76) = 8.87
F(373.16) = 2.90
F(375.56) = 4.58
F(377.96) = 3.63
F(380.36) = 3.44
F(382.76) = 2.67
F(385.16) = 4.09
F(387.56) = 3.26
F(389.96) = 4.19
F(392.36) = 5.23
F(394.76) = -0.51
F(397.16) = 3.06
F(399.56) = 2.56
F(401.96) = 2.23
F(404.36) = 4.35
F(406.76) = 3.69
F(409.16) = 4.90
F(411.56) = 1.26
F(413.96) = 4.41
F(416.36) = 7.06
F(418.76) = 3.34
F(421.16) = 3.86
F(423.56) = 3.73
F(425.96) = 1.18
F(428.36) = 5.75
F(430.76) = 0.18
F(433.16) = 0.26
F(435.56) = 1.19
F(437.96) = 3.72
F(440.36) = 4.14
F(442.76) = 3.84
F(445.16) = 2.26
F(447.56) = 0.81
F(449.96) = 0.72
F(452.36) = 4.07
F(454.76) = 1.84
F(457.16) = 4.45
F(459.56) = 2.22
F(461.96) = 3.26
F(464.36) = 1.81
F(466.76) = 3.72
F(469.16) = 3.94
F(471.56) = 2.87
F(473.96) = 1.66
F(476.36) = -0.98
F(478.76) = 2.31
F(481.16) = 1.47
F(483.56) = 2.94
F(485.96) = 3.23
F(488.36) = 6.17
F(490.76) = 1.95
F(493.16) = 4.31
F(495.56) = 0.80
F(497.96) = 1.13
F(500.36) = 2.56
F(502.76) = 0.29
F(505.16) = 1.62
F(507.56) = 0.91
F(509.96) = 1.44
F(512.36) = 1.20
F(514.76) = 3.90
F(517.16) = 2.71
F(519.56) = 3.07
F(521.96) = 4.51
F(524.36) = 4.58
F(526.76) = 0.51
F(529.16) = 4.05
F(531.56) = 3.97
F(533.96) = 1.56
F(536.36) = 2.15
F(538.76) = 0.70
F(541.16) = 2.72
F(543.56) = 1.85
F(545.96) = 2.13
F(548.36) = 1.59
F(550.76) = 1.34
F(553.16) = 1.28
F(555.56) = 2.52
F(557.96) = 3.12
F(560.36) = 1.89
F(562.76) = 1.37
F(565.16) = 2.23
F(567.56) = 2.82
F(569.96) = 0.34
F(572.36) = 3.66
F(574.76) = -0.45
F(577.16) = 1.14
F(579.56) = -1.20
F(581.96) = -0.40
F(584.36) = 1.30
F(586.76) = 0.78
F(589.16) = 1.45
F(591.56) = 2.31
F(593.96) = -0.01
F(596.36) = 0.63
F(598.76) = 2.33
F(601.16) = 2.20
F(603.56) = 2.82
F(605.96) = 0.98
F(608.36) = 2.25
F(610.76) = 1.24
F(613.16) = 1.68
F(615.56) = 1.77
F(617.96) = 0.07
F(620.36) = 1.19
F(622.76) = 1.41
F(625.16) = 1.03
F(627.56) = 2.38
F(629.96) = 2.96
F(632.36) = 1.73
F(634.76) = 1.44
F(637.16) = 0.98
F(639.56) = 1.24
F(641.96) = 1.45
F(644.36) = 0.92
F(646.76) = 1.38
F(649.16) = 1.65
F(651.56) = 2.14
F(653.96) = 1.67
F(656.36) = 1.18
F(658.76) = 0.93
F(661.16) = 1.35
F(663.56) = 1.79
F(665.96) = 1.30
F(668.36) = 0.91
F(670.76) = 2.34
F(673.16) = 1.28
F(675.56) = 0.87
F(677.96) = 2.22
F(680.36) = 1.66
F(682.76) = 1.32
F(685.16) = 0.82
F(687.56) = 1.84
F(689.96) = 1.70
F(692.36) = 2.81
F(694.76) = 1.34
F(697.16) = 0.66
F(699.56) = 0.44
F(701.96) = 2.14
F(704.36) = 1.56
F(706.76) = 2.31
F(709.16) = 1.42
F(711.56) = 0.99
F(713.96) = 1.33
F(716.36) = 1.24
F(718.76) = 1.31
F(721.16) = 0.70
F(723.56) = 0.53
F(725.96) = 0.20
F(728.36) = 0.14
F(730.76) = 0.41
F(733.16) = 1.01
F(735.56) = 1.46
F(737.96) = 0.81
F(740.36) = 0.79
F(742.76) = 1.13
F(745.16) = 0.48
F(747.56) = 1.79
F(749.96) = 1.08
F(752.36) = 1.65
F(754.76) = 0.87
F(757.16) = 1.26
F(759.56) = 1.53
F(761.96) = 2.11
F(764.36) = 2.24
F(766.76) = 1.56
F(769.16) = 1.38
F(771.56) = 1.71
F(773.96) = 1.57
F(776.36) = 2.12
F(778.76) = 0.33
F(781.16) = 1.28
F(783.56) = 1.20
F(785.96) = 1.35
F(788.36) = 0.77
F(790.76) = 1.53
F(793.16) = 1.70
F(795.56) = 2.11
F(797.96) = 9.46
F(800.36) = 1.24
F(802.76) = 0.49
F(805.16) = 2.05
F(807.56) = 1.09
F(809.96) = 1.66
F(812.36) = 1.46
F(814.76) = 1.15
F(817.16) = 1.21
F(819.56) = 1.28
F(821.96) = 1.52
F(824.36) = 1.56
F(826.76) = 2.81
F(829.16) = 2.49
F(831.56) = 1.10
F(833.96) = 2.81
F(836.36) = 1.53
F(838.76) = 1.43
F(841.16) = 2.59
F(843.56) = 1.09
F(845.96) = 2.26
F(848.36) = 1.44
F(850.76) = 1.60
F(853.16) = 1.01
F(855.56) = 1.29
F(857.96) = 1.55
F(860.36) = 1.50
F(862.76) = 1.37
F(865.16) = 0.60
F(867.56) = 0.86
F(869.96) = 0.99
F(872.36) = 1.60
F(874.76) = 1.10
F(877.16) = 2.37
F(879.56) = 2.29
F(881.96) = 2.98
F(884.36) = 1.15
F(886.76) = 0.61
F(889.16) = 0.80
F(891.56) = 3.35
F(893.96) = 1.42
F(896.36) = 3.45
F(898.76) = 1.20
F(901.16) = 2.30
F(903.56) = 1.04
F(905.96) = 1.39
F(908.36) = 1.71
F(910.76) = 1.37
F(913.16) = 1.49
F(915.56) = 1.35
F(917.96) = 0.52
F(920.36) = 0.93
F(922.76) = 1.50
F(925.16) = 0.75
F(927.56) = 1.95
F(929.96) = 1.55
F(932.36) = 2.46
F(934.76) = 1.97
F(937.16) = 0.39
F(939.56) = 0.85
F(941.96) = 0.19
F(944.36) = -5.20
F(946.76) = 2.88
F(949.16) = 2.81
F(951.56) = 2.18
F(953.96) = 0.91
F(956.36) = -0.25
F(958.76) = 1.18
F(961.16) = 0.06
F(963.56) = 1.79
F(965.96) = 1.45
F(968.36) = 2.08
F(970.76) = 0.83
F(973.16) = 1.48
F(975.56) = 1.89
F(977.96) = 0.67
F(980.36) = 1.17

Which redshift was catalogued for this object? 1.14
